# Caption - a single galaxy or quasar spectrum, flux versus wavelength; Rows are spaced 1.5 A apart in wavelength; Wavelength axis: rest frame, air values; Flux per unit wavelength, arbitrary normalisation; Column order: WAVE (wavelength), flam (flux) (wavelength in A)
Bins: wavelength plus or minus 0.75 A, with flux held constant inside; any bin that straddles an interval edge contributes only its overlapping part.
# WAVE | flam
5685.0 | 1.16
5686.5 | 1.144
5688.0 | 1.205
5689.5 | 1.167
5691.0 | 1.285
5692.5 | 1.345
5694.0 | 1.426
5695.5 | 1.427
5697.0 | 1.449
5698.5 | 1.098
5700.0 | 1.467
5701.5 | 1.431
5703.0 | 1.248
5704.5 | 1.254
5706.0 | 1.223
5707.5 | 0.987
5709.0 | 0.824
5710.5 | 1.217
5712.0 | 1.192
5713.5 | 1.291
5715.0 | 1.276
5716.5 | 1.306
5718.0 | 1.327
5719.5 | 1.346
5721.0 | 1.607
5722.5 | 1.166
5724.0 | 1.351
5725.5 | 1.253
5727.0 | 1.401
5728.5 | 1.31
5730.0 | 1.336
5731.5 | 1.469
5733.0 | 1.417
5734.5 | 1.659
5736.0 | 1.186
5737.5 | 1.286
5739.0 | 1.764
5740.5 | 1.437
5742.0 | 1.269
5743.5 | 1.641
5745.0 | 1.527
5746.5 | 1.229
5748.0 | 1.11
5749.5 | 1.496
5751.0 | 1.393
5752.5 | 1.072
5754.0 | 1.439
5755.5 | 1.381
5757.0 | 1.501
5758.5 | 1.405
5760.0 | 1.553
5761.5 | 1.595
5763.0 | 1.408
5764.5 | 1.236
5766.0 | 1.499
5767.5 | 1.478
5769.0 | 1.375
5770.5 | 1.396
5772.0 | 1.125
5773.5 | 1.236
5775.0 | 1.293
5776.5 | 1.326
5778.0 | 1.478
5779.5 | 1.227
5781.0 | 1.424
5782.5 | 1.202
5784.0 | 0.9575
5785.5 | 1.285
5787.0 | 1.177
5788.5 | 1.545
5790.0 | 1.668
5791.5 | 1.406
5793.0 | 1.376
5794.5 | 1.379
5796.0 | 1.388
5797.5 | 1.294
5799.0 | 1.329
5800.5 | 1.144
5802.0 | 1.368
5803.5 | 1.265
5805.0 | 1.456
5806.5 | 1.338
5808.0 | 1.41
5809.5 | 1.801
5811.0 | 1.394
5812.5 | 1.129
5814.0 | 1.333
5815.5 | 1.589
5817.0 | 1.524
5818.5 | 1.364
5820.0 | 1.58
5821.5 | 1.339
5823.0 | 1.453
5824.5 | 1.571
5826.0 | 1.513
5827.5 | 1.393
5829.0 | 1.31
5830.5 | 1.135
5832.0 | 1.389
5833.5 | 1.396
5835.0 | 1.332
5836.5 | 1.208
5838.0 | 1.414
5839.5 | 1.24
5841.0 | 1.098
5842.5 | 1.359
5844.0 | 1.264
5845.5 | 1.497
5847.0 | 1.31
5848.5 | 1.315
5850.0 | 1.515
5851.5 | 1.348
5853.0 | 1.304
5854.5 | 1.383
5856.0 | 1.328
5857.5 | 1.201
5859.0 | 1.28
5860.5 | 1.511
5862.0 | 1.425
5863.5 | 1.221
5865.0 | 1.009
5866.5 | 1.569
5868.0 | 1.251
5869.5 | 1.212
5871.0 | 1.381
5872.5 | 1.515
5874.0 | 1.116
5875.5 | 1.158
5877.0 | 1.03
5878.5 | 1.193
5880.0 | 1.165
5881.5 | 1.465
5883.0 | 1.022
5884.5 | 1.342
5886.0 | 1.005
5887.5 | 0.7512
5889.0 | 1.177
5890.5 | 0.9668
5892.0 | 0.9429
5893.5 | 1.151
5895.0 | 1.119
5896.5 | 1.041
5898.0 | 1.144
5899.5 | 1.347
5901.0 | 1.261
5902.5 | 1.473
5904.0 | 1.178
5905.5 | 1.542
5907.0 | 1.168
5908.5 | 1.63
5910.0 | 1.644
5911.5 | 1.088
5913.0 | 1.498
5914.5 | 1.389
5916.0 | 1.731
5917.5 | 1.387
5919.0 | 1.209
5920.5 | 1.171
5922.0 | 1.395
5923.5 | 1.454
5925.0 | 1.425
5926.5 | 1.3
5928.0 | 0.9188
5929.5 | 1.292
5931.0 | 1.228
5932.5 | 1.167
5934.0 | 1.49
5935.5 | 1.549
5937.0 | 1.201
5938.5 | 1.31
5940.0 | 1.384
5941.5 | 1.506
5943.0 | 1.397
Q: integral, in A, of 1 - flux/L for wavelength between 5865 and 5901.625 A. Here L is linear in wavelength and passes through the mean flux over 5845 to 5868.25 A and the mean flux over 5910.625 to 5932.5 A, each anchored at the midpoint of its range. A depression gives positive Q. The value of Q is 4.28 A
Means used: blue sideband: 1.34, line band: 1.18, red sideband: 1.32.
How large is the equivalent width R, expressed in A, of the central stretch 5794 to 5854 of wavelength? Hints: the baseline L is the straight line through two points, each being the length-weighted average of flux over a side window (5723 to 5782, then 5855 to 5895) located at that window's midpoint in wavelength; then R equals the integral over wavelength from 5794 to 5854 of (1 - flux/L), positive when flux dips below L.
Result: -4.2 A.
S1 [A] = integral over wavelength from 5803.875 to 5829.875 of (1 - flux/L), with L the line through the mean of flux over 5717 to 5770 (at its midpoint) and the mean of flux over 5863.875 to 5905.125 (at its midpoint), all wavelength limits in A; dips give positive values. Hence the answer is -3.0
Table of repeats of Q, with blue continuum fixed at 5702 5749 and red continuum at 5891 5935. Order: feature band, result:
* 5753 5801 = -1.60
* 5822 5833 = -0.69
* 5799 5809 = -0.22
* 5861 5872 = 0.01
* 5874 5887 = 1.44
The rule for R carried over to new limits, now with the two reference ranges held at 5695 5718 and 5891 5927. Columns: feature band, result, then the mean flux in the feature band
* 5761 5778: -1.3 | 1.36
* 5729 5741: -1.8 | 1.44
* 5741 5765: -2.5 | 1.39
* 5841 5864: -0.8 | 1.34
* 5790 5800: -0.8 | 1.38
